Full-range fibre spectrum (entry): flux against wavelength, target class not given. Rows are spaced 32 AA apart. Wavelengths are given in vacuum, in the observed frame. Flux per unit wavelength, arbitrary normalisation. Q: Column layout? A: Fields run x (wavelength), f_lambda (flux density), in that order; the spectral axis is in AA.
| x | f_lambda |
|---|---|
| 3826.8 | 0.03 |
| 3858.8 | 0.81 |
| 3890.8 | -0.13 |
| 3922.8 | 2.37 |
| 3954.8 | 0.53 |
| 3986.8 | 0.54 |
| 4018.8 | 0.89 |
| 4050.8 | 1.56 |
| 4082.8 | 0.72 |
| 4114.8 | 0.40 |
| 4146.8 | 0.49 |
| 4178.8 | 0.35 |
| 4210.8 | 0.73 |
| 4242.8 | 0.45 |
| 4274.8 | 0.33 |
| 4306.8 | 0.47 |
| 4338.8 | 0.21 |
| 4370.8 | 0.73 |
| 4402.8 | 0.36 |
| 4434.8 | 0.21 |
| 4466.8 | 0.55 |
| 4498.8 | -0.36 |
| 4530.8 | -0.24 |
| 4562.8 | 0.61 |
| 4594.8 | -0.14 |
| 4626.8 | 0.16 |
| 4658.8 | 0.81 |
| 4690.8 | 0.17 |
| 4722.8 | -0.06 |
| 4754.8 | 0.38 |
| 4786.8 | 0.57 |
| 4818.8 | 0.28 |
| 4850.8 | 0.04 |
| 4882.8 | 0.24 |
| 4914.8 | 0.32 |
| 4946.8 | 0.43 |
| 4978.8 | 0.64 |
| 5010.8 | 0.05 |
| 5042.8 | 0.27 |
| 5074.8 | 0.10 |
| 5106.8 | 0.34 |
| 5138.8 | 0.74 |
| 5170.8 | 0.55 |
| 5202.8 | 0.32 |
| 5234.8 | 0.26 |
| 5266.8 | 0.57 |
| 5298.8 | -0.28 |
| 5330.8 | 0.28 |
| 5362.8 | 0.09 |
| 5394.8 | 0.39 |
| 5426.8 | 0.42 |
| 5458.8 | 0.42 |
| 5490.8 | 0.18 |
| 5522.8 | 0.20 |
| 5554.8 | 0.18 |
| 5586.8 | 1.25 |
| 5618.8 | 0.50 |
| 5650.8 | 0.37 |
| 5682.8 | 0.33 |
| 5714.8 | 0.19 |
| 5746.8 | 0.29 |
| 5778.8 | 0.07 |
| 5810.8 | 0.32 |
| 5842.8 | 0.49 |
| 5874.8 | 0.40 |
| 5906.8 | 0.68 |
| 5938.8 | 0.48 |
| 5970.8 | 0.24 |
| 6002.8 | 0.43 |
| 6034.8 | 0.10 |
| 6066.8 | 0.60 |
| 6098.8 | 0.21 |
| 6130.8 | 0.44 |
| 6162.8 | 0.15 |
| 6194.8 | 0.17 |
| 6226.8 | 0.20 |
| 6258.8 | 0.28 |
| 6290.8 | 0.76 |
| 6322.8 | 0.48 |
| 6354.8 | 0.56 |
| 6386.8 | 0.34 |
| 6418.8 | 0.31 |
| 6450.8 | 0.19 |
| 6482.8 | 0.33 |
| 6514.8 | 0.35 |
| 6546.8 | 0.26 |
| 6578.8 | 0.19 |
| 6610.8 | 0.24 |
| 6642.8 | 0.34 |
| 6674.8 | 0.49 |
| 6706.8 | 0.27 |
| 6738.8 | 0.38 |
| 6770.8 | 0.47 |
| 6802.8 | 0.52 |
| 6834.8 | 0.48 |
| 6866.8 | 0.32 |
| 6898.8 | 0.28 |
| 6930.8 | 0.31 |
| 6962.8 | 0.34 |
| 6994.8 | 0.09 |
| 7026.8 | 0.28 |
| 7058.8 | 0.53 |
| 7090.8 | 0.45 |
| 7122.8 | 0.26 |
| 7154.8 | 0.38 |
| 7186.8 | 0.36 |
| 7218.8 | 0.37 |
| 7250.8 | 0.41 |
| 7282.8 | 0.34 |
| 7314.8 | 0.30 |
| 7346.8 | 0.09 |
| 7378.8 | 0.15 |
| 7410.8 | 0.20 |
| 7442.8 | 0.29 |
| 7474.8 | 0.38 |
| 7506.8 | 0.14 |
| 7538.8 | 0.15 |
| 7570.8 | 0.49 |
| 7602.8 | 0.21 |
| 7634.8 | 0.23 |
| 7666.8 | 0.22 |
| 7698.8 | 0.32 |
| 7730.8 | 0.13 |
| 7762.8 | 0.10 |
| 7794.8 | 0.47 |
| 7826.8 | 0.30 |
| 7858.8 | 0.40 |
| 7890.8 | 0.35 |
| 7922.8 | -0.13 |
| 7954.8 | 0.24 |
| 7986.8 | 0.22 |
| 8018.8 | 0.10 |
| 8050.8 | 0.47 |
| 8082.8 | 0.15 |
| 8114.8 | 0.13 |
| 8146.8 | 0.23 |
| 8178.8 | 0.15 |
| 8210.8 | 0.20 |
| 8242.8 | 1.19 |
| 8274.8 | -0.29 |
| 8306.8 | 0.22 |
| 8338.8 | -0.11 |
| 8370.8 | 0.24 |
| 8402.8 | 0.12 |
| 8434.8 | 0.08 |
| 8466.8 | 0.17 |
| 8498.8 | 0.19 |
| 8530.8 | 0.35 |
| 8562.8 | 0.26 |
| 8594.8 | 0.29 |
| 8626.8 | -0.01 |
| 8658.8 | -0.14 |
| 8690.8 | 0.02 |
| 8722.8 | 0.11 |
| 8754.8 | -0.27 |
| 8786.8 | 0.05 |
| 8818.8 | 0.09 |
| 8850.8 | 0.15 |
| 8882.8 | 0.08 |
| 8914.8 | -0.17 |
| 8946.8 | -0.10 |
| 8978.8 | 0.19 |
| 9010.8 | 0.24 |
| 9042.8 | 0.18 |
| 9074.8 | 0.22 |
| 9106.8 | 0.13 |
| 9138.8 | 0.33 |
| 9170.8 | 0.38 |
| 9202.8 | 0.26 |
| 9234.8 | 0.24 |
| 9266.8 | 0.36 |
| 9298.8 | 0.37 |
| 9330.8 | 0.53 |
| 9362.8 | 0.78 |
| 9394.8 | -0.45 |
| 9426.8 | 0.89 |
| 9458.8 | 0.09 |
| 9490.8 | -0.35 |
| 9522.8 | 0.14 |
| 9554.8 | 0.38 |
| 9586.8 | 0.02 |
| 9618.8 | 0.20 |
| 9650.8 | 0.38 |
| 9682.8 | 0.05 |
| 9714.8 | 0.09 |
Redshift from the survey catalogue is 1.21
